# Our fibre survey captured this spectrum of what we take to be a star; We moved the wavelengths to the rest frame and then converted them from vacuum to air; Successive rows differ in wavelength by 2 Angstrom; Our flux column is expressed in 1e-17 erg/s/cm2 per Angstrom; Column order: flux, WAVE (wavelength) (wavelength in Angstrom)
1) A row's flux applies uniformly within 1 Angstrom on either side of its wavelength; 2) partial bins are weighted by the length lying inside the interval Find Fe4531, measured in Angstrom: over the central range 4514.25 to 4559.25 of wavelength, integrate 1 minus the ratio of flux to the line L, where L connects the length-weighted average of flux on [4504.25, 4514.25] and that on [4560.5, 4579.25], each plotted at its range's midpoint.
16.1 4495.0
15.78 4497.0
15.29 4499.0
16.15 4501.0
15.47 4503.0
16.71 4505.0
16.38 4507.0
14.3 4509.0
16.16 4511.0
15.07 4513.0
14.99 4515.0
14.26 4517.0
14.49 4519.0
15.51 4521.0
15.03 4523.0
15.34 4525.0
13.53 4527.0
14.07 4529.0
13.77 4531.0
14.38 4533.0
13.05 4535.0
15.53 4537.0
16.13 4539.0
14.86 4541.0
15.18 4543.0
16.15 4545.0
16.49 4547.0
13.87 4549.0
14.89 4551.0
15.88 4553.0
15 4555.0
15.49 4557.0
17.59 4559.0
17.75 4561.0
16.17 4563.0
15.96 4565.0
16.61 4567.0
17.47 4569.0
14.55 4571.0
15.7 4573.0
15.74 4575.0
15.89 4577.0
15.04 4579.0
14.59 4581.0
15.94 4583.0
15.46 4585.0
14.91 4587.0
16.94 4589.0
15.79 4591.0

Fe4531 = 2.5 Angstrom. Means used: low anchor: 15.7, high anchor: 16.1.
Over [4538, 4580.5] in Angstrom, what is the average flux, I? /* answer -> 15.8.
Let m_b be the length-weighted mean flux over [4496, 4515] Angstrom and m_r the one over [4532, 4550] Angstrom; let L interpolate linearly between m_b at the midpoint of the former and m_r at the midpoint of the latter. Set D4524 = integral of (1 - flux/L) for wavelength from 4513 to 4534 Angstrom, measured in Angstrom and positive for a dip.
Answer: 1.1 Angstrom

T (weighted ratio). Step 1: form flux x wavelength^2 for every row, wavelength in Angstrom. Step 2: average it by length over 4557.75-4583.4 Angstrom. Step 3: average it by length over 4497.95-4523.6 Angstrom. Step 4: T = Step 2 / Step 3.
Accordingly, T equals 1.07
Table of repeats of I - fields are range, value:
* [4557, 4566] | 16.7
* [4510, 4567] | 15.3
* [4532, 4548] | 15.2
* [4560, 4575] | 16.3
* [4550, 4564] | 16.1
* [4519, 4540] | 14.6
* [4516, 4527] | 14.8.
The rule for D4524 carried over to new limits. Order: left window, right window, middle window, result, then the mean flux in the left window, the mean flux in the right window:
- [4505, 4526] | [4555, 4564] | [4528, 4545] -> 1.24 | 15.2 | 16.6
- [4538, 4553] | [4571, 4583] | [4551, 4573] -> -1.11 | 15.4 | 15.4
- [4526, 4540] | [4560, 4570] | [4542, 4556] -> 0.19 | 14.4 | 16.8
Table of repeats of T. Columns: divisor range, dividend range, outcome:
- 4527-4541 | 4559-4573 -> 1.15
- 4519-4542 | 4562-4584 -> 1.10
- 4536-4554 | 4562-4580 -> 1.04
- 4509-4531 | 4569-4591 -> 1.08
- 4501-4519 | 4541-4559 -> 1.02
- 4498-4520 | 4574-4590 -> 1.04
